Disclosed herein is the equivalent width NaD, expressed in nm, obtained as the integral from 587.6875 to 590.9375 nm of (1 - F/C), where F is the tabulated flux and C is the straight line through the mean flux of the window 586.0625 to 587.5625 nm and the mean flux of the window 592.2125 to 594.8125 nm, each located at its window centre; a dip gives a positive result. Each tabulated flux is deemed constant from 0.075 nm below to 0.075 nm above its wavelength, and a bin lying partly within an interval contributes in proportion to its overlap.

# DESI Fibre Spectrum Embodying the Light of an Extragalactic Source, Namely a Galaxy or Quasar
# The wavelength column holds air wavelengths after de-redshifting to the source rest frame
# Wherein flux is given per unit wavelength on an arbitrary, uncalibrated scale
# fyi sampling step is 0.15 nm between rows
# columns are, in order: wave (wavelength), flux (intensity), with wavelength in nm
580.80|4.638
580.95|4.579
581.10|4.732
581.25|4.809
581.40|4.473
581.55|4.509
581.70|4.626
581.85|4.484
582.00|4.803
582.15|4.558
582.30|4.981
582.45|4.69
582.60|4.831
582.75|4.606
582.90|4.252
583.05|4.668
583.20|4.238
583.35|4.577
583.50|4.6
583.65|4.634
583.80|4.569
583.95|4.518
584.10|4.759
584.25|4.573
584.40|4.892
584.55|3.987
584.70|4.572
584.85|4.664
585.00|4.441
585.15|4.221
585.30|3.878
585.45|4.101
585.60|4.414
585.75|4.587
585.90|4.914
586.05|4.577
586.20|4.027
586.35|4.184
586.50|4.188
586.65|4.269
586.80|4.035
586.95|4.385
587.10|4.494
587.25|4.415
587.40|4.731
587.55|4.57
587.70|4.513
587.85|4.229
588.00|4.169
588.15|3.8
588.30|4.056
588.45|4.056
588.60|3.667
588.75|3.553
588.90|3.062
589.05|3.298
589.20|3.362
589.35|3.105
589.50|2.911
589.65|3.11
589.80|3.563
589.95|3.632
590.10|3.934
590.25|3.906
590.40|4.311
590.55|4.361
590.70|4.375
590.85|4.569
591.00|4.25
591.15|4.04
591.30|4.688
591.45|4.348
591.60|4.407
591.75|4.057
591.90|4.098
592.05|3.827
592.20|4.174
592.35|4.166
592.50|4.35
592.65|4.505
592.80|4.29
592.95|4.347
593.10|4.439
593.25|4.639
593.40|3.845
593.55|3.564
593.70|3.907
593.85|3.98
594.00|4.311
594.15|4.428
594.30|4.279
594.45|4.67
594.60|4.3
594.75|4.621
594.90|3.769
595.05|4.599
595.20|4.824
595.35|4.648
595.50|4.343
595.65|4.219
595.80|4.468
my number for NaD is 0.39 nm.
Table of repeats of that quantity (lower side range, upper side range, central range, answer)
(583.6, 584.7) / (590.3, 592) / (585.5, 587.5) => 0.03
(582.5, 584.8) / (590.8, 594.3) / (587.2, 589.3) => 0.21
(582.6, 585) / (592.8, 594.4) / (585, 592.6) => 0.49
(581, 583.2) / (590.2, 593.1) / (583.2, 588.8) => 0.17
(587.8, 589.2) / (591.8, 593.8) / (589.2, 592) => -0.01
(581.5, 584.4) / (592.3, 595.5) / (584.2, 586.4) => 0.07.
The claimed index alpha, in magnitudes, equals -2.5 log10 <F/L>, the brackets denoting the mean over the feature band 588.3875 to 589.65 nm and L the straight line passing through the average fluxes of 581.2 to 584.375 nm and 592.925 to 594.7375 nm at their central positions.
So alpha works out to 0.29 mag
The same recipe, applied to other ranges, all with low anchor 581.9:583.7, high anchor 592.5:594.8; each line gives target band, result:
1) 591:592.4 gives 0.03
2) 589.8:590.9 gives 0.07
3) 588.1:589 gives 0.20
